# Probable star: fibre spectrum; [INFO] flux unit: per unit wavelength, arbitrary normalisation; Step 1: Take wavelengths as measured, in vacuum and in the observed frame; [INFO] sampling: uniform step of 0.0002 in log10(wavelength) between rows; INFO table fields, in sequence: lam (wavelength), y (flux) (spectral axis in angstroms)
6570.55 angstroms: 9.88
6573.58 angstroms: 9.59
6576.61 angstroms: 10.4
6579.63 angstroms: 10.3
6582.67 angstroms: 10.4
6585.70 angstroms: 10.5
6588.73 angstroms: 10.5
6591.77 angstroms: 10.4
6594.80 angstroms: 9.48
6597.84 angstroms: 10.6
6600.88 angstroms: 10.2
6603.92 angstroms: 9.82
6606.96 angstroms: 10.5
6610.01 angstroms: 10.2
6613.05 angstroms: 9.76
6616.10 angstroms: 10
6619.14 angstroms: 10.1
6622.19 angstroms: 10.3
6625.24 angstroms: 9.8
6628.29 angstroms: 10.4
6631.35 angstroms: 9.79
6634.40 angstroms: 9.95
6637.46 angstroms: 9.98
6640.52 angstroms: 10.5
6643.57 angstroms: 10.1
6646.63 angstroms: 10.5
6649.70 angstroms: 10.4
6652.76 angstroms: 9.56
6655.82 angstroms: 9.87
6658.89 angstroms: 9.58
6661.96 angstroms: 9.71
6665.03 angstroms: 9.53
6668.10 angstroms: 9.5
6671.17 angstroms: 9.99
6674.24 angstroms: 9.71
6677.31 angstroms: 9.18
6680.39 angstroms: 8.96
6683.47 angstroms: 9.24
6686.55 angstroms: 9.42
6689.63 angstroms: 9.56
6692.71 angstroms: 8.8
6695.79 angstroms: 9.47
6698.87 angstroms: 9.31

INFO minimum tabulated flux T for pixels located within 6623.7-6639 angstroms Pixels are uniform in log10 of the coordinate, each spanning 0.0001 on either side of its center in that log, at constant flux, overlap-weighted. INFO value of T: 9.79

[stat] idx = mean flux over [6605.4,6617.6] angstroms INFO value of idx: 10.1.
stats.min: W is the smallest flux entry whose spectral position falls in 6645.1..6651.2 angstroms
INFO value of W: 10.4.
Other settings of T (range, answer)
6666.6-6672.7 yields 9.5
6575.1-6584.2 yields 10.3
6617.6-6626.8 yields 9.8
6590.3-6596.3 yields 9.48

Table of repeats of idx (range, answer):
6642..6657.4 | 10.1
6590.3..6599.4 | 10.2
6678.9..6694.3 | 9.2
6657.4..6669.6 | 9.58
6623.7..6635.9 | 9.99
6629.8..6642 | 10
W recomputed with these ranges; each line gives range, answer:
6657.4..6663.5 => 9.58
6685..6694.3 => 8.8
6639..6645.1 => 10.1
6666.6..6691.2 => 8.96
